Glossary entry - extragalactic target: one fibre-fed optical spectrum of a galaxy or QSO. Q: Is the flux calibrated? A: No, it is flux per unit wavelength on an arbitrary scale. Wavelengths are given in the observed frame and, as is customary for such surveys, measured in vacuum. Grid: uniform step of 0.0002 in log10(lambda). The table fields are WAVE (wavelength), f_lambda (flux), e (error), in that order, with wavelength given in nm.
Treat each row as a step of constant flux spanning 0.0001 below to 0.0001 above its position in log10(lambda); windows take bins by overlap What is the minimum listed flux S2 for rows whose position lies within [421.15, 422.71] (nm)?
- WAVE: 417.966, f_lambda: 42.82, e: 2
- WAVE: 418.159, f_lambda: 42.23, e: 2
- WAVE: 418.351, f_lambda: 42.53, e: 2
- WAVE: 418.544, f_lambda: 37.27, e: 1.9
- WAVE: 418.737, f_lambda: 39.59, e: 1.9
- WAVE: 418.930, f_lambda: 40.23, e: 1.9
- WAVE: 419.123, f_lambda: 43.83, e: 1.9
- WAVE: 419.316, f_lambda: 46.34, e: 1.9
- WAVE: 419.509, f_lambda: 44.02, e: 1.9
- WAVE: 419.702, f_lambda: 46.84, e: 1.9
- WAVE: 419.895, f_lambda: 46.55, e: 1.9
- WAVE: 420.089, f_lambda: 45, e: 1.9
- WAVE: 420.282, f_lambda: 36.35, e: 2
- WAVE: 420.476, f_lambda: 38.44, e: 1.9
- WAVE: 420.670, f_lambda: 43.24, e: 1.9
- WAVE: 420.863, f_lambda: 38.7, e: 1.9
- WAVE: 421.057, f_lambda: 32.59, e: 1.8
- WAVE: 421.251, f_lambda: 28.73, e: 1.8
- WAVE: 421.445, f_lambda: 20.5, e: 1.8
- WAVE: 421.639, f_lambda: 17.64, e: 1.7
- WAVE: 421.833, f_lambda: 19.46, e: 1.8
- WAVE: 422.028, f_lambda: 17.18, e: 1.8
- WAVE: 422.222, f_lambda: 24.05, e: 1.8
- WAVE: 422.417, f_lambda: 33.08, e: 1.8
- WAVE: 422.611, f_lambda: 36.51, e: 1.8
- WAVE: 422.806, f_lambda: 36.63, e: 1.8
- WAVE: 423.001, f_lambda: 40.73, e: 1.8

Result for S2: 17.18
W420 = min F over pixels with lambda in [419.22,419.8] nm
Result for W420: 44.02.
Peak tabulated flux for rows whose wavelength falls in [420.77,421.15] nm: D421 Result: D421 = 38.7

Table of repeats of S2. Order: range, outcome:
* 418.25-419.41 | 37.27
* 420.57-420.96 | 38.7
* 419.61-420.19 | 45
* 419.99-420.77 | 36.35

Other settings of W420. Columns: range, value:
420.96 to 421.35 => 28.73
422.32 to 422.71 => 33.08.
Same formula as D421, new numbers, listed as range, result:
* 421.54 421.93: 19.46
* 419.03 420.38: 46.84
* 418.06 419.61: 46.34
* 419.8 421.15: 46.55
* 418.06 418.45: 42.53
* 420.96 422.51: 33.08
